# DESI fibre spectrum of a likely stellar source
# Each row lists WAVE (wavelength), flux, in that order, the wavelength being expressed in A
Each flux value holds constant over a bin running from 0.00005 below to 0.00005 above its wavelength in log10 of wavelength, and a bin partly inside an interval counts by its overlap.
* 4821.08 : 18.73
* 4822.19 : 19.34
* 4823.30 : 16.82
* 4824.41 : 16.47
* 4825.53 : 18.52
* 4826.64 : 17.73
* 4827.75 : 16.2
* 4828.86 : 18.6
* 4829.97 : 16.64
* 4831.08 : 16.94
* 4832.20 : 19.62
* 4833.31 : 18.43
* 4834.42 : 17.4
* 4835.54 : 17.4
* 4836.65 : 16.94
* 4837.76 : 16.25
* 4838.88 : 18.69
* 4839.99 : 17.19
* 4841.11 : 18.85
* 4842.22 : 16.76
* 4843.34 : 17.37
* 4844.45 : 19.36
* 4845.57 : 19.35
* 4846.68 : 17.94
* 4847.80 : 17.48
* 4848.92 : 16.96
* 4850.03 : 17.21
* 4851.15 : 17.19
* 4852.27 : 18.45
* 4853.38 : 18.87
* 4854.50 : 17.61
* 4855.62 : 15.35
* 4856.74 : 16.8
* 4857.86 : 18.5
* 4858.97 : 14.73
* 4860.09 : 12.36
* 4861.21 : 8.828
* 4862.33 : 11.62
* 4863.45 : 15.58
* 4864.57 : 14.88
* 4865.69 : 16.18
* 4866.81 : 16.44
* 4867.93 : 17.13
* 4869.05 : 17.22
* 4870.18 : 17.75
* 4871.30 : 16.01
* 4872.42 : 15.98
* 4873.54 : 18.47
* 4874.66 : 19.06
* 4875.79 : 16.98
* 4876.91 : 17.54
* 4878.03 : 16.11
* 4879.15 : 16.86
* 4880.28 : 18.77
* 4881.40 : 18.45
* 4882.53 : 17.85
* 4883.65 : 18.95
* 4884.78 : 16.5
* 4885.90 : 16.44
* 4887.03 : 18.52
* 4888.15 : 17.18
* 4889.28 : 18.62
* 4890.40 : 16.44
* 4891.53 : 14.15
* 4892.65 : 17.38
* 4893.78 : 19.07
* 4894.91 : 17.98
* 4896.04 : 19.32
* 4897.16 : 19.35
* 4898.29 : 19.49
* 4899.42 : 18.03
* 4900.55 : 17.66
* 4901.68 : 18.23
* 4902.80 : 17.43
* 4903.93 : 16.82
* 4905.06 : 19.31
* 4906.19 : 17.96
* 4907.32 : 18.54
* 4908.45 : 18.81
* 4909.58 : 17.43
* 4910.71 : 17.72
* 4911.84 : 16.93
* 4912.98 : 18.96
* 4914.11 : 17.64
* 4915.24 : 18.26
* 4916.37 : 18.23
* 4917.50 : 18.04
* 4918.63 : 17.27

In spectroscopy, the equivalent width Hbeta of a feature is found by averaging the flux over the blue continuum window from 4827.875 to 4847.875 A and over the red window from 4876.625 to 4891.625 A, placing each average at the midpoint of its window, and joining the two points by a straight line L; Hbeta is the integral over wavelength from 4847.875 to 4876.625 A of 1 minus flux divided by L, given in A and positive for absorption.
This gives 2.2 A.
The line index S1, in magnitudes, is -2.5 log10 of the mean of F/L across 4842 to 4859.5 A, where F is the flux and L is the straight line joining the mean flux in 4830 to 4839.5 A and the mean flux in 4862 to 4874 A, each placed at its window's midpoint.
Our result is -0.04 mag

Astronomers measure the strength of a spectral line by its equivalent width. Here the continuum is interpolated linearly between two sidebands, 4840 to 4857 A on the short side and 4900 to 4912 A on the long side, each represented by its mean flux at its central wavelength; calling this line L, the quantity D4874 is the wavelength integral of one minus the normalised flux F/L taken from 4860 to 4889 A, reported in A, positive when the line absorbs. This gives 2.1 A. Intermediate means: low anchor 17.7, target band 16.5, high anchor 17.9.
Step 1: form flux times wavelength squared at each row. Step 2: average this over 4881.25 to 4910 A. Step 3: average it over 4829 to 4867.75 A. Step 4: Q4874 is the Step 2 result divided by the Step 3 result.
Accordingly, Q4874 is 1.1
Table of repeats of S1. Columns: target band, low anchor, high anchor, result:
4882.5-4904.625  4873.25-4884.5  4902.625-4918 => 0.009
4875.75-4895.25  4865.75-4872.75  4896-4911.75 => -0.001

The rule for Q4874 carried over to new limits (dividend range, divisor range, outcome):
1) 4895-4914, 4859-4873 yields 1.23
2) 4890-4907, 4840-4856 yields 1.03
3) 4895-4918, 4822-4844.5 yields 1.06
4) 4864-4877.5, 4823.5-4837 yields 0.98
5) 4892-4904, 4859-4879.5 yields 1.17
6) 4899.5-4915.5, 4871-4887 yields 1.04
